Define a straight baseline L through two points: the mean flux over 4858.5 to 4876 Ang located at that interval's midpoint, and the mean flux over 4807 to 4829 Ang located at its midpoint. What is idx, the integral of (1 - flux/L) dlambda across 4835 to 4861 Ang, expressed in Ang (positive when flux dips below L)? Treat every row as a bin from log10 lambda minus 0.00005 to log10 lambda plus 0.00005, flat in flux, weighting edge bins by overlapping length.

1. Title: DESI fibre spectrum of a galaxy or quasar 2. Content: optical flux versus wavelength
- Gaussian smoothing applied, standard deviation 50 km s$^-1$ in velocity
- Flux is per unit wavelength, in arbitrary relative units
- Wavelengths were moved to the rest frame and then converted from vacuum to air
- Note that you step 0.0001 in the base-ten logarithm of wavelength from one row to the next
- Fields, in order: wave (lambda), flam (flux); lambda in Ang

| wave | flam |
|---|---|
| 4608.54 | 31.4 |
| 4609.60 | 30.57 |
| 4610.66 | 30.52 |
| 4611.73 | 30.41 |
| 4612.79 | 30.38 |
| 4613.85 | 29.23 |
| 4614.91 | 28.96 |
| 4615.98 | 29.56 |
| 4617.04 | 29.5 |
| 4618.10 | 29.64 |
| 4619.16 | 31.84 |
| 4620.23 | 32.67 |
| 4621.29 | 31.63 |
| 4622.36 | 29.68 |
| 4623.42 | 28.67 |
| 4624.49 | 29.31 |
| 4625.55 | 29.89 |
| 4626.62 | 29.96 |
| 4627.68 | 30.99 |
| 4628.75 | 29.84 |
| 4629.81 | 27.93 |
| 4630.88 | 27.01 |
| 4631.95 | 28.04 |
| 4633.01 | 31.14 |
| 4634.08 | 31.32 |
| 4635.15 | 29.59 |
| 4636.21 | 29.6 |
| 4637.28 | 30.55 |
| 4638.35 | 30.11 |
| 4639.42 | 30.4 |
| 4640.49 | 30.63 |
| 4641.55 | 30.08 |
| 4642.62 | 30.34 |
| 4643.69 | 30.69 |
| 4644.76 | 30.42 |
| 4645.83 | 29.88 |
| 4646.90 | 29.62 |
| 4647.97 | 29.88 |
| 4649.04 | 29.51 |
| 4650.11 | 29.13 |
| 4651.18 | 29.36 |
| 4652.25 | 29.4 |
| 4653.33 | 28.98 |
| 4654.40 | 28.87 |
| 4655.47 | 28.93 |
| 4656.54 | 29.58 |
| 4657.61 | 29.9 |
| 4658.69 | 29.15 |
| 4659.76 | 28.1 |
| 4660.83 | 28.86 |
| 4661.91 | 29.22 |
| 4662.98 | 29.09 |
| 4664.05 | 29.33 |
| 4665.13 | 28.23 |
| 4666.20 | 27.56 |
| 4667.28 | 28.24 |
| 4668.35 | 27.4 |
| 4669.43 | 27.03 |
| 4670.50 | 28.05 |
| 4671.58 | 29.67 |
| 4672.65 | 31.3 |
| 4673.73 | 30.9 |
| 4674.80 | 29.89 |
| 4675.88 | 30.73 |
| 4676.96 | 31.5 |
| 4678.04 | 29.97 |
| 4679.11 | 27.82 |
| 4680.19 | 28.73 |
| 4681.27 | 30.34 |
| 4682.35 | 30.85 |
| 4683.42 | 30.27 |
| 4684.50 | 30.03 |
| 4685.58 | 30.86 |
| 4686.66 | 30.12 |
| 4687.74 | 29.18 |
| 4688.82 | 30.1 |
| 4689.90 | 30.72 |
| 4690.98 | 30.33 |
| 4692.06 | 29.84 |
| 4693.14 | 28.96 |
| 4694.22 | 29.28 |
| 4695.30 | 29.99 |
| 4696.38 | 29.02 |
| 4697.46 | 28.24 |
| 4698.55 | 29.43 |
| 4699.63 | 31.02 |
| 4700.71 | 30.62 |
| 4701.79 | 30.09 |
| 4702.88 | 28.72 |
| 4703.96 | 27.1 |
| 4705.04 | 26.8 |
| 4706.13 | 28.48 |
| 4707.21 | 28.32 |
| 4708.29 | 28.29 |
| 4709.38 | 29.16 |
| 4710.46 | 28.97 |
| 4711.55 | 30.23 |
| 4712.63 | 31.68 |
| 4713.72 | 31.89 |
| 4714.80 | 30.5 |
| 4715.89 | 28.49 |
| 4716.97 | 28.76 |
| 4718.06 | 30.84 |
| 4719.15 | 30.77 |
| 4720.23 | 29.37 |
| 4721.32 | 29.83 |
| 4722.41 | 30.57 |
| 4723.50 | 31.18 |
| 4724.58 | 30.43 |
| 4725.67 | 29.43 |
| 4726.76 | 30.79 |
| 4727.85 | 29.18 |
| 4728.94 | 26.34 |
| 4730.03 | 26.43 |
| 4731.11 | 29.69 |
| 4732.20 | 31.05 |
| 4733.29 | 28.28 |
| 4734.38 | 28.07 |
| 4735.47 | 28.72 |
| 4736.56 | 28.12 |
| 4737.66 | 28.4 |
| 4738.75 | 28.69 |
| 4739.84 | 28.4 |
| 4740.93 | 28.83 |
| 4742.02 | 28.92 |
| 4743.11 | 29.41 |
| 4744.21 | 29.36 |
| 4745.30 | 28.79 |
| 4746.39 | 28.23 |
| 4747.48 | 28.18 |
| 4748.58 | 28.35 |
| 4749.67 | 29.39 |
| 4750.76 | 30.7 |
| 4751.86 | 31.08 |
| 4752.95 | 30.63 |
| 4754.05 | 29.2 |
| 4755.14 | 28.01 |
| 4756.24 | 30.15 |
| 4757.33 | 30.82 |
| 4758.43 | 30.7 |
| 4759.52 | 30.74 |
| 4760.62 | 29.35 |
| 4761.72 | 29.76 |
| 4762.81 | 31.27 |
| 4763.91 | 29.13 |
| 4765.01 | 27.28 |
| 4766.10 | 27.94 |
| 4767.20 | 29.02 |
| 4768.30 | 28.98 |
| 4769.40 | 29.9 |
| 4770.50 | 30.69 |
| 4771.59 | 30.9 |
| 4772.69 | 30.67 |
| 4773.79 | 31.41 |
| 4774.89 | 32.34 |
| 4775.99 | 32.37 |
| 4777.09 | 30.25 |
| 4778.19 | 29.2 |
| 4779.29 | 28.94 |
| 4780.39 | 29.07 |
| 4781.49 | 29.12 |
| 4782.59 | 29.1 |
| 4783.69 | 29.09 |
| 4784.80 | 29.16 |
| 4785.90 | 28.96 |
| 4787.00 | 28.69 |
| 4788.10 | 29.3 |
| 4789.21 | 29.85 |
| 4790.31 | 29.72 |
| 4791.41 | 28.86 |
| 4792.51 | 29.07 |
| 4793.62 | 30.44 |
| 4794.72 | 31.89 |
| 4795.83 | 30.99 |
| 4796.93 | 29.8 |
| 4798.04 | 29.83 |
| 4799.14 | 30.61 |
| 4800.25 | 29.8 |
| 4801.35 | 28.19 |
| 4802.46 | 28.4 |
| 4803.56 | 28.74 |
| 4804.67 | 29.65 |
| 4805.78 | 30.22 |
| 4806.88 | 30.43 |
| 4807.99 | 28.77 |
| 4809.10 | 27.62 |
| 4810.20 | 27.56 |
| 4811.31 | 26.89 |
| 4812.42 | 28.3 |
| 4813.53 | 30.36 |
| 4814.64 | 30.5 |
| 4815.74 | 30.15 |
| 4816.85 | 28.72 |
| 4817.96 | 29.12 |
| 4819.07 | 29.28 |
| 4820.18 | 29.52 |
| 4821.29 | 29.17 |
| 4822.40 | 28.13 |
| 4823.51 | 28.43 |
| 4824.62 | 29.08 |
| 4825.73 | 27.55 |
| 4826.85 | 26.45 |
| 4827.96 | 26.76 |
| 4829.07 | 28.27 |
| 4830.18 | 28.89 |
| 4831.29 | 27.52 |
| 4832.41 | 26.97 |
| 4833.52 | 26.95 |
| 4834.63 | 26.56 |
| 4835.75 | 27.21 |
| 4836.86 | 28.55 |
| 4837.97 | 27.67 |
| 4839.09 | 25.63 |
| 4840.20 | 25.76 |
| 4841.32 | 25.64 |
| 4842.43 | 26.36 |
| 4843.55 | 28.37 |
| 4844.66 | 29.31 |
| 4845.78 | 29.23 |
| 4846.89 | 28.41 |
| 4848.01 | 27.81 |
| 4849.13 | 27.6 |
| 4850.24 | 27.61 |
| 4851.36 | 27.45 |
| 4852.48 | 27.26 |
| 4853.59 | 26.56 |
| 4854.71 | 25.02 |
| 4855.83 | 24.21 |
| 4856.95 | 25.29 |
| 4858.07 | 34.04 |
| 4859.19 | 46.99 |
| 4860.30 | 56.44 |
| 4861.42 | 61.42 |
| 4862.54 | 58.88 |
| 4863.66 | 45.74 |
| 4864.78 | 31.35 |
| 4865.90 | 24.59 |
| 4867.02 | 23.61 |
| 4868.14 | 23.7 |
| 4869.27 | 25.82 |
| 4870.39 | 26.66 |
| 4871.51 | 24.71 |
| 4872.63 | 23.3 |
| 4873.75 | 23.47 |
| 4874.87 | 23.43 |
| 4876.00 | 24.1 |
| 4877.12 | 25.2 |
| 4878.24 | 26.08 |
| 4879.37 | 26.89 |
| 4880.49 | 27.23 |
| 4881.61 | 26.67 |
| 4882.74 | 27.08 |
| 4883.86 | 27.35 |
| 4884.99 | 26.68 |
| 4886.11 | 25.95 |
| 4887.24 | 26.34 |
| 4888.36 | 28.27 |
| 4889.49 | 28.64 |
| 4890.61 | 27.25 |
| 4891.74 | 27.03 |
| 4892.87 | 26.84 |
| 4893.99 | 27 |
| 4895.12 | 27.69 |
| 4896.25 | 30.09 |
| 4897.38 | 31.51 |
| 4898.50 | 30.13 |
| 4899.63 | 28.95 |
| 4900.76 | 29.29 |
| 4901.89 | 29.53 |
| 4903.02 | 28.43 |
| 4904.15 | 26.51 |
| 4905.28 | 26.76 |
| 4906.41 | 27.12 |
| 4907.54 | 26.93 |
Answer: 2.0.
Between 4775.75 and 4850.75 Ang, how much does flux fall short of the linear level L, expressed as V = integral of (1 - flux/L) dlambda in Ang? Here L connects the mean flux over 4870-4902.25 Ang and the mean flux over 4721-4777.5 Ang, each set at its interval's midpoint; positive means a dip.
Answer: -0.9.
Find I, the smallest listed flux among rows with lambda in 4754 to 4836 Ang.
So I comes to 26.45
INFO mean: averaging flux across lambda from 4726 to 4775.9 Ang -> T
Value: 29.4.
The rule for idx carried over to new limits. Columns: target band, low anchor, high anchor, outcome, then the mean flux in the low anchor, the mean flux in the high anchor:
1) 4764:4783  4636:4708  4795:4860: -0.6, 29.5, 28.7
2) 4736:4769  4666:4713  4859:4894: 0.5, 29.5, 30.3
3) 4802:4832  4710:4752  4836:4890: 0.8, 29.4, 29.5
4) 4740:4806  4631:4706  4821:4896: -1.0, 29.5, 28.9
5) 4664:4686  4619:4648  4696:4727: 0.3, 30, 29.6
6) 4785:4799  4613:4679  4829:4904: -0.2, 29.6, 29.1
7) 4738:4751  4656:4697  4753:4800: 0.4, 29.5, 29.8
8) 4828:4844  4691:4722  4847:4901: 1.3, 29.5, 29.7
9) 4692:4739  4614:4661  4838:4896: 0.4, 29.8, 29.3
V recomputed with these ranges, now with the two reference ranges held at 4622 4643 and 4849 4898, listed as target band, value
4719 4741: 0.5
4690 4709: 0.4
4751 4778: -0.3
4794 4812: 0.3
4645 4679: 0.6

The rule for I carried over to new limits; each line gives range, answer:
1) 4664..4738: 26.34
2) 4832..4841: 25.63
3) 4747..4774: 27.28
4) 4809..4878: 23.3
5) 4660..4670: 27.03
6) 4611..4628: 28.67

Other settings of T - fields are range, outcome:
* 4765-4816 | 29.6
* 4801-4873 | 29.7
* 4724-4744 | 28.9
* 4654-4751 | 29.3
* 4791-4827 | 29.2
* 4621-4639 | 29.7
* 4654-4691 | 29.4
